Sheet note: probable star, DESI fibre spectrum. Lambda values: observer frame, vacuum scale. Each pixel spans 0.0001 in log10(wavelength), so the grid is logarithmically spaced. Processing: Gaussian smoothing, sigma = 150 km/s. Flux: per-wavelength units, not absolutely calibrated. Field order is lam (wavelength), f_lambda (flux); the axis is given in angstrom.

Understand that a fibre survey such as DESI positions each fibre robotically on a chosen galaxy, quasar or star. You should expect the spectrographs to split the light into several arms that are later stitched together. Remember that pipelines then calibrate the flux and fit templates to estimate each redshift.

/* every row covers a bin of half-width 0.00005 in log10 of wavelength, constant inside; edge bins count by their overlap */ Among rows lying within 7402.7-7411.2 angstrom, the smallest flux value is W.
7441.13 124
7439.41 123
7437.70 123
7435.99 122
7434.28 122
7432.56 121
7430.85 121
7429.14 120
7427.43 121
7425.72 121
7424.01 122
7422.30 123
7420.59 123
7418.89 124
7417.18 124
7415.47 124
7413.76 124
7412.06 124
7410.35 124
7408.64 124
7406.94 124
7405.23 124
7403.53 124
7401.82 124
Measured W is 124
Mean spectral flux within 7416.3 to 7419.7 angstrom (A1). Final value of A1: 124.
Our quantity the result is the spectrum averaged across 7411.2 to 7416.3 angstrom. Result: 124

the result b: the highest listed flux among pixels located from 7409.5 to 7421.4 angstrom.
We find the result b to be 124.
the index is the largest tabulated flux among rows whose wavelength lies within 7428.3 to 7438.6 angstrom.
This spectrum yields 123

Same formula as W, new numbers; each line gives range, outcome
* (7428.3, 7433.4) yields 120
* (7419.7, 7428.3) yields 121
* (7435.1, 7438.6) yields 122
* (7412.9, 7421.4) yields 123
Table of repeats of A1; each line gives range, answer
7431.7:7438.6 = 122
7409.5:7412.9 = 124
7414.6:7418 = 124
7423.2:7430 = 121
